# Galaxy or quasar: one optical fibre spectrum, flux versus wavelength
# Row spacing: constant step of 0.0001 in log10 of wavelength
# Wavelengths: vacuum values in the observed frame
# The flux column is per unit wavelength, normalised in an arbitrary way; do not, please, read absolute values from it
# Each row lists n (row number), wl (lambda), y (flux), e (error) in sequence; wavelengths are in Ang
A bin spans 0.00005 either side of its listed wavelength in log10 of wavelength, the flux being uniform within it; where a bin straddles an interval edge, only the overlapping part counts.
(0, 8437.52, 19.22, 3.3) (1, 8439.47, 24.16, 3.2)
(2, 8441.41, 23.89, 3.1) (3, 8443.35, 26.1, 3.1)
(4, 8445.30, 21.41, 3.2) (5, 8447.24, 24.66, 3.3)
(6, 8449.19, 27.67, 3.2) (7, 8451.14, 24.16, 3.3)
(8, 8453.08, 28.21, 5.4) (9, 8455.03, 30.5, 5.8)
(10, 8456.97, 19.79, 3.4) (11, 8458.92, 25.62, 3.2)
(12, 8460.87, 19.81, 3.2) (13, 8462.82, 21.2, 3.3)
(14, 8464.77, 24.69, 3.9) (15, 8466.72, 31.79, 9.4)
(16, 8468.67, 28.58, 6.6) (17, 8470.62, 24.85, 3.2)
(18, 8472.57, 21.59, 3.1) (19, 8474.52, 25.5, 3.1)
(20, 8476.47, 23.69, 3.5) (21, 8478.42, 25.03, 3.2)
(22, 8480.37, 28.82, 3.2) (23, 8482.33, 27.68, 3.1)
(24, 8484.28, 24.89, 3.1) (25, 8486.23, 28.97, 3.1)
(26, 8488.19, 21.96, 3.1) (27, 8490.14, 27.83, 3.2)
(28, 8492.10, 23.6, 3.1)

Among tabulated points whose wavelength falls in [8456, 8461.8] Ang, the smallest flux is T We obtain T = 19.79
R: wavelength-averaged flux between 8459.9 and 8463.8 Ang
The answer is 20.5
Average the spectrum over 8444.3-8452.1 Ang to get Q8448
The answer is 24.4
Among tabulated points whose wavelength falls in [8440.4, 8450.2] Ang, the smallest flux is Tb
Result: 21.41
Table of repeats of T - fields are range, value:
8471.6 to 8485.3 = 21.59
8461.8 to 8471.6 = 21.2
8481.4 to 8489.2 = 21.96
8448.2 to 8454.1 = 24.16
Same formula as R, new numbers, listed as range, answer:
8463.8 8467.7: 28.2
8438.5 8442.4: 24.1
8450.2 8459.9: 25.7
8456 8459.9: 22.7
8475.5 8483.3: 26.3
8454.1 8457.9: 25.2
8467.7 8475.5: 25.1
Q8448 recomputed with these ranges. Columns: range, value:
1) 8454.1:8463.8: 23.4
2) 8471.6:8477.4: 23.6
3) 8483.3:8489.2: 25.3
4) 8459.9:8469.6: 25.2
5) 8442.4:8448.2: 24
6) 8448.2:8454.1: 26.7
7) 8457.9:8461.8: 22.7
